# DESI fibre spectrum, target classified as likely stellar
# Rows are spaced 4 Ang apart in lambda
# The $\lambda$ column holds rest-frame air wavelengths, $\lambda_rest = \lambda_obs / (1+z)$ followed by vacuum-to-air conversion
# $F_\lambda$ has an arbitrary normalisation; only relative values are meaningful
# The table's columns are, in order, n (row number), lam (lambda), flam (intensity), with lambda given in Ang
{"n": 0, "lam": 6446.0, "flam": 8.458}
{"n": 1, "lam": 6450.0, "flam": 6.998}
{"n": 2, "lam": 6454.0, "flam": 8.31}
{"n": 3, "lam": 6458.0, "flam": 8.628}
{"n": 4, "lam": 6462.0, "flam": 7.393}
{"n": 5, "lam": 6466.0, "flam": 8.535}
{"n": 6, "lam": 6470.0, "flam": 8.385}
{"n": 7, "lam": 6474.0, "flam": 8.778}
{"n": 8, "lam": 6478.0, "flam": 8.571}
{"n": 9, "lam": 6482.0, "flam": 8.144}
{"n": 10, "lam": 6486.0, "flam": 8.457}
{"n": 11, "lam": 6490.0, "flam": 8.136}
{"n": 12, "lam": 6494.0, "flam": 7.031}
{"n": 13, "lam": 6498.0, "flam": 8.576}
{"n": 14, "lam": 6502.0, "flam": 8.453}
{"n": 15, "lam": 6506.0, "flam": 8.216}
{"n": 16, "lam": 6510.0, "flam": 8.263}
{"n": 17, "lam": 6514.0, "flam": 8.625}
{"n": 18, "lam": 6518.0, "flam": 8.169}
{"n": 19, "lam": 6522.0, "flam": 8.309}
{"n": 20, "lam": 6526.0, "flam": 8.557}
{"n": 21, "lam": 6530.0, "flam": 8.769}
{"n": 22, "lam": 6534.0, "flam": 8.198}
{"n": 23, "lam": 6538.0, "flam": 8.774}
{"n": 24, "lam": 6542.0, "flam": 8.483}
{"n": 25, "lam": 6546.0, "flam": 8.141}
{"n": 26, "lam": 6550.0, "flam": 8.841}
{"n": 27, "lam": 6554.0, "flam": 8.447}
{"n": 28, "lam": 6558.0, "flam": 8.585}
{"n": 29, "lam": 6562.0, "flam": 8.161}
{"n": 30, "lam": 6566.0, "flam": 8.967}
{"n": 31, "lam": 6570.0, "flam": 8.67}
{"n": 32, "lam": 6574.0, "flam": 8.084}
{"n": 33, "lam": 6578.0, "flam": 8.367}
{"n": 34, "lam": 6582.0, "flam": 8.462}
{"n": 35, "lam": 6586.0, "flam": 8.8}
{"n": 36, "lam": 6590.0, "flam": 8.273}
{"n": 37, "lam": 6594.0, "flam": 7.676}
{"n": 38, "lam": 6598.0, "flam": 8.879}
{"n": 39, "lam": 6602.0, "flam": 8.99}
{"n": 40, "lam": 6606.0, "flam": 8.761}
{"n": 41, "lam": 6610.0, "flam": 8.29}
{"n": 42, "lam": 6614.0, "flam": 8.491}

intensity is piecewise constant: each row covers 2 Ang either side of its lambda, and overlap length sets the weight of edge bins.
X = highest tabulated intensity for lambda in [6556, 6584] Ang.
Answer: 8.967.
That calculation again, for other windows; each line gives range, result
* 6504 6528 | 8.625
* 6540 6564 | 8.841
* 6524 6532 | 8.769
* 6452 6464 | 8.628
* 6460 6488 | 8.778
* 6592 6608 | 8.99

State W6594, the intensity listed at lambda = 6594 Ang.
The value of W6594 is 7.676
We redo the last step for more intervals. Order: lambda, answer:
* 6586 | 8.8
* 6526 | 8.557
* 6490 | 8.136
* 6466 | 8.535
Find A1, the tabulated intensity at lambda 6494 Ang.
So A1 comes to 7.031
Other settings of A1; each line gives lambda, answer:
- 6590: 8.273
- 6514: 8.625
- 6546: 8.141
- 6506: 8.216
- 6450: 6.998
